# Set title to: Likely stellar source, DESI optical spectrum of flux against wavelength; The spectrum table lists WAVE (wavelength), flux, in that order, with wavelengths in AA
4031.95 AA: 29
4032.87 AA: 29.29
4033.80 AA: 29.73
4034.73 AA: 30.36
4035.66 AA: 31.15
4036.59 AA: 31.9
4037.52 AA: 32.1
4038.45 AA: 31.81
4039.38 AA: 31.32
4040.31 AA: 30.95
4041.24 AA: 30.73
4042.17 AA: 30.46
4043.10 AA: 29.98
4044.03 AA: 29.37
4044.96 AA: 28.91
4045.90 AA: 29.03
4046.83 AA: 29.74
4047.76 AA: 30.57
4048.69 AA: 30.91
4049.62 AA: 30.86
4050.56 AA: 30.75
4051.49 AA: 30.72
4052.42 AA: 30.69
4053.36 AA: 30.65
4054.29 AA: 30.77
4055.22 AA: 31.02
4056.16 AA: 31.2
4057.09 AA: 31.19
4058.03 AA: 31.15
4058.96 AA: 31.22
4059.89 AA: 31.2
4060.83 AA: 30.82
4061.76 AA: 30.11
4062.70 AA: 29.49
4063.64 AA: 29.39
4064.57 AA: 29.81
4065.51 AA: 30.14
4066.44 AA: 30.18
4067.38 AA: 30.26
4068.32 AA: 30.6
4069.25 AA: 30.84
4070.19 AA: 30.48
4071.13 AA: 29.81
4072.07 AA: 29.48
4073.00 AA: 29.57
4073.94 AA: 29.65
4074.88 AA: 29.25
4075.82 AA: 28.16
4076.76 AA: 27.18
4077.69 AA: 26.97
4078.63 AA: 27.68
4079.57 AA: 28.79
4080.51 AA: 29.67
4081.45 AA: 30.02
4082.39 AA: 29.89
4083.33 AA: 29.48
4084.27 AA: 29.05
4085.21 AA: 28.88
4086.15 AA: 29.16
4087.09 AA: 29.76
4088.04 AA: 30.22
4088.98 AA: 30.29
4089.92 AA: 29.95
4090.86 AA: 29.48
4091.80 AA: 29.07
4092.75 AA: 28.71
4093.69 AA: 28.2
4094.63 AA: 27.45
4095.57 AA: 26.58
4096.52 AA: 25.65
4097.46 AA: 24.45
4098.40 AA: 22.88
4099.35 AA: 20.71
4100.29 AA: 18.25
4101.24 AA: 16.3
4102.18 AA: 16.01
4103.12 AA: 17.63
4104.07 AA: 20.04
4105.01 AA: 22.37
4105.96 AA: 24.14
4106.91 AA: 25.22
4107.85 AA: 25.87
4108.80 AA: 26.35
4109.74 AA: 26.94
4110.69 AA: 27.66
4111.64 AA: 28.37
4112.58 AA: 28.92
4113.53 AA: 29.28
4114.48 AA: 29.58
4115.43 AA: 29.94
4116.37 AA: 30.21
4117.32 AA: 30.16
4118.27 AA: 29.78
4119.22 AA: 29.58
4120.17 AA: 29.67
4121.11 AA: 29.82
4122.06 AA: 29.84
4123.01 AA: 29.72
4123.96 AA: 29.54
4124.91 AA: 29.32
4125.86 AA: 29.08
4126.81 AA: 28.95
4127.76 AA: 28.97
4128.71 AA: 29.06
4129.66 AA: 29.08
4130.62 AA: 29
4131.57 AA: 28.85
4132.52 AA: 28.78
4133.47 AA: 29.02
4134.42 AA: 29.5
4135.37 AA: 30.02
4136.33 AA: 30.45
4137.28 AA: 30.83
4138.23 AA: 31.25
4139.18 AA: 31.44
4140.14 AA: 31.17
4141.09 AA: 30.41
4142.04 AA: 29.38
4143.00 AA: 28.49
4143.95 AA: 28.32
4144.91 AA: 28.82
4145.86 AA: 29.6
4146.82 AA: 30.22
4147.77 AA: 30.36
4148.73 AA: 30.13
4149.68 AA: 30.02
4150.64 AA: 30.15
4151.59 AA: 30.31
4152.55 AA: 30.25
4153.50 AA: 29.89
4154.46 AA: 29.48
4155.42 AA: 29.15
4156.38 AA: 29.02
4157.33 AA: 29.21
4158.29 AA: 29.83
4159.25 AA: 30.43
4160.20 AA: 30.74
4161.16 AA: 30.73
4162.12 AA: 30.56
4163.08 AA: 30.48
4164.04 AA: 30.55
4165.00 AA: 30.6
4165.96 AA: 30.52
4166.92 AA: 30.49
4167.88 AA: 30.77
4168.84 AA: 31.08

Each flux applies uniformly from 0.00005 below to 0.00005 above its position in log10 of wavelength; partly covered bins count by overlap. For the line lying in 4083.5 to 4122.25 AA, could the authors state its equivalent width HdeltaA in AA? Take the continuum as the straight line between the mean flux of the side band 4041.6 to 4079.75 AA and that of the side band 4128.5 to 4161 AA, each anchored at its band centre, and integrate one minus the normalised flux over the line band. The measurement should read 4.2 AA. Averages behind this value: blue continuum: 30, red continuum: 29.8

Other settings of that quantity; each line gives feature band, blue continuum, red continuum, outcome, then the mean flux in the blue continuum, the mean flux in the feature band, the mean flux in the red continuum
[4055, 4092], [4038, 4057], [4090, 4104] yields -3.9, 30.5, 29.8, 23.7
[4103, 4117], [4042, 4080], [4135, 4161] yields 1.7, 30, 26.4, 30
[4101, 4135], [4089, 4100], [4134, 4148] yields 1.2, 26.7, 27.4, 30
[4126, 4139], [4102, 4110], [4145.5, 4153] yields -1.1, 22.9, 29.6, 30.1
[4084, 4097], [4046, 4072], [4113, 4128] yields 0.6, 30.5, 28.7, 29.6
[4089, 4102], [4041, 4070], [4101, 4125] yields 1.3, 30.4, 25.2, 26.7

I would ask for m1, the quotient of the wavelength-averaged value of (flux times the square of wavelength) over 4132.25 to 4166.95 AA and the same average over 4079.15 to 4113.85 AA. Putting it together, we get 1.2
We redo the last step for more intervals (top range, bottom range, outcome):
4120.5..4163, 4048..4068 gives 1.01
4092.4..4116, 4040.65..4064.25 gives 0.83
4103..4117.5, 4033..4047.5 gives 0.90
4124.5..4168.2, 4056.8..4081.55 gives 1.04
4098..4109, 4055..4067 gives 0.71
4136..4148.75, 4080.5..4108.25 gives 1.19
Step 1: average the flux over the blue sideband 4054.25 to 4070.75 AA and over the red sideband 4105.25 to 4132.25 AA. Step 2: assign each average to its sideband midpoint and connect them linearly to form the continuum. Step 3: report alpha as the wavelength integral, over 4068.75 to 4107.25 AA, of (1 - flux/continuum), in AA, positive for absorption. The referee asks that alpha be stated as 3.8 AA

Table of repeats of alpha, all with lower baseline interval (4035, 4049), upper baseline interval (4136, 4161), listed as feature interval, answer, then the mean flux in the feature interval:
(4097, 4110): 3.6 AA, 21.9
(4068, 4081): 0.5 AA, 29.1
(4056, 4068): 0.0 AA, 30.5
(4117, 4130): 0.3 AA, 29.5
